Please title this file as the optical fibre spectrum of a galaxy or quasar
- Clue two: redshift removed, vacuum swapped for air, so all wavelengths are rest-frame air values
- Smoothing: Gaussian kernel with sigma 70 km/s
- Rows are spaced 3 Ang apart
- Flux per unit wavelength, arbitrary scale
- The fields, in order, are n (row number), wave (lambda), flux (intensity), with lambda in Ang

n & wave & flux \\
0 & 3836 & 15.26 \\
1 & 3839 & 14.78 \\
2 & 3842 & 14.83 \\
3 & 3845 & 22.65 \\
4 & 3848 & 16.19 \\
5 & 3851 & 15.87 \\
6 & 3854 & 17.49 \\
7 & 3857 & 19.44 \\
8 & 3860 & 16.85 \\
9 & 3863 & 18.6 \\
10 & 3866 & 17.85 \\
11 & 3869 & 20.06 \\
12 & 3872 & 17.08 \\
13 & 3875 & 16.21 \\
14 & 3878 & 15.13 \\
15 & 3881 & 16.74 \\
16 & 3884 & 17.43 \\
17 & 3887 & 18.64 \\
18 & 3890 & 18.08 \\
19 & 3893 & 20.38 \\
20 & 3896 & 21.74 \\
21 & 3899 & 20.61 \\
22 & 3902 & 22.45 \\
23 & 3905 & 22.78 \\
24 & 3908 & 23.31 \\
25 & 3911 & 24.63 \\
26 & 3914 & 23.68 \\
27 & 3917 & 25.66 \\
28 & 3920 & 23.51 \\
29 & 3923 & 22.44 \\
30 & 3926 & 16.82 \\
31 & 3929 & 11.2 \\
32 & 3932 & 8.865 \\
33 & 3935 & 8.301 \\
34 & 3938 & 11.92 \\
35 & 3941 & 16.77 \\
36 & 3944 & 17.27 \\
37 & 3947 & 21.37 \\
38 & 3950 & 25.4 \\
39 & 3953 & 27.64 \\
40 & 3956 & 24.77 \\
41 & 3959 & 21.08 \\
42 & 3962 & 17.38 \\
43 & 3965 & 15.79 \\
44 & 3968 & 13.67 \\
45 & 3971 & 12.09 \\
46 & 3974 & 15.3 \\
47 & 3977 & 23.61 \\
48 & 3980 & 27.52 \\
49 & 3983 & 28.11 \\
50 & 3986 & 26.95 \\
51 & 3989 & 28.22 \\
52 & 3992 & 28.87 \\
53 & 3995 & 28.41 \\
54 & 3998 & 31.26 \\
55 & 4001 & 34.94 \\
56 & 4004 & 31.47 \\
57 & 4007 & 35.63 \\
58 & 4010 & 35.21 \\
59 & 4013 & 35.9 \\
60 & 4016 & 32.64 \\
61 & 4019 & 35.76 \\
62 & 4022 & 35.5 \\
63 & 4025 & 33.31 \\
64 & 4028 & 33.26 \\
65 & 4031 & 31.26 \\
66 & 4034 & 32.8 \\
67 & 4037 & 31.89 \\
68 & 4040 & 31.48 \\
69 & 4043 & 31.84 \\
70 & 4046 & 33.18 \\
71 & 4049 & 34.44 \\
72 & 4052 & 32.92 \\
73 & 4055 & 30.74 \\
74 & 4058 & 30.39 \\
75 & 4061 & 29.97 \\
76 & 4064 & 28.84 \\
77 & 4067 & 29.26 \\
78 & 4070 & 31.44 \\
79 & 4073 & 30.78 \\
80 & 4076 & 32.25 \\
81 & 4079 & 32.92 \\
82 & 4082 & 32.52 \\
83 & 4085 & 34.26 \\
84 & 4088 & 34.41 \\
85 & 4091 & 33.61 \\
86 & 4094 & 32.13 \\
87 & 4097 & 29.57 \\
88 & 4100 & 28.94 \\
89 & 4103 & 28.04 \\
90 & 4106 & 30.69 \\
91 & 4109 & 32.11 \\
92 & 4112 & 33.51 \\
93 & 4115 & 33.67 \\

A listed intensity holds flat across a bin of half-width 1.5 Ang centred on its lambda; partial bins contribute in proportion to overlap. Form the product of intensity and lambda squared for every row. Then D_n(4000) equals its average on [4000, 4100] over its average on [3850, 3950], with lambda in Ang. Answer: 1.9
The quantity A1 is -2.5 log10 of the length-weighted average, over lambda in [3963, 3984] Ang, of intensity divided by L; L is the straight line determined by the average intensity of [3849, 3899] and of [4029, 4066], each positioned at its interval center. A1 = 0.33 mag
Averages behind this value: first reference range 18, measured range 19.2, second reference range 31.6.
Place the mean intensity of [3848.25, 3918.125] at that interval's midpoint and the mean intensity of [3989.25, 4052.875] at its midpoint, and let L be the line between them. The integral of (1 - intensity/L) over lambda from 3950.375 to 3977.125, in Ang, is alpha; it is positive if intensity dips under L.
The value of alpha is 8.0 Ang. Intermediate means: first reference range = 19.5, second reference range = 32.9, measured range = 19.1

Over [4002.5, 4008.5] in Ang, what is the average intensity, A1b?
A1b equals 33.6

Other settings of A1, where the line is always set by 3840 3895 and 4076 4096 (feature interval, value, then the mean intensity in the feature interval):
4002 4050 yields -0.16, 33.5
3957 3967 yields 0.32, 18.2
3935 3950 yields 0.34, 16.8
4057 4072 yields 0.06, 30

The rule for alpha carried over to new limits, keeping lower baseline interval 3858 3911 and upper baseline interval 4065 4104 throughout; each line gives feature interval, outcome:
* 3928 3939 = 6.1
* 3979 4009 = -4.9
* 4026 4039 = -1.8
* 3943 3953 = 0.3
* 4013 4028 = -3.7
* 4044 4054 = -1.3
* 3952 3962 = 0.2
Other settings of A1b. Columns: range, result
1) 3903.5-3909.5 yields 23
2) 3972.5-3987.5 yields 24.3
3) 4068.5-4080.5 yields 31.8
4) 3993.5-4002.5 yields 31.5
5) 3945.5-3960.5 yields 24.1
